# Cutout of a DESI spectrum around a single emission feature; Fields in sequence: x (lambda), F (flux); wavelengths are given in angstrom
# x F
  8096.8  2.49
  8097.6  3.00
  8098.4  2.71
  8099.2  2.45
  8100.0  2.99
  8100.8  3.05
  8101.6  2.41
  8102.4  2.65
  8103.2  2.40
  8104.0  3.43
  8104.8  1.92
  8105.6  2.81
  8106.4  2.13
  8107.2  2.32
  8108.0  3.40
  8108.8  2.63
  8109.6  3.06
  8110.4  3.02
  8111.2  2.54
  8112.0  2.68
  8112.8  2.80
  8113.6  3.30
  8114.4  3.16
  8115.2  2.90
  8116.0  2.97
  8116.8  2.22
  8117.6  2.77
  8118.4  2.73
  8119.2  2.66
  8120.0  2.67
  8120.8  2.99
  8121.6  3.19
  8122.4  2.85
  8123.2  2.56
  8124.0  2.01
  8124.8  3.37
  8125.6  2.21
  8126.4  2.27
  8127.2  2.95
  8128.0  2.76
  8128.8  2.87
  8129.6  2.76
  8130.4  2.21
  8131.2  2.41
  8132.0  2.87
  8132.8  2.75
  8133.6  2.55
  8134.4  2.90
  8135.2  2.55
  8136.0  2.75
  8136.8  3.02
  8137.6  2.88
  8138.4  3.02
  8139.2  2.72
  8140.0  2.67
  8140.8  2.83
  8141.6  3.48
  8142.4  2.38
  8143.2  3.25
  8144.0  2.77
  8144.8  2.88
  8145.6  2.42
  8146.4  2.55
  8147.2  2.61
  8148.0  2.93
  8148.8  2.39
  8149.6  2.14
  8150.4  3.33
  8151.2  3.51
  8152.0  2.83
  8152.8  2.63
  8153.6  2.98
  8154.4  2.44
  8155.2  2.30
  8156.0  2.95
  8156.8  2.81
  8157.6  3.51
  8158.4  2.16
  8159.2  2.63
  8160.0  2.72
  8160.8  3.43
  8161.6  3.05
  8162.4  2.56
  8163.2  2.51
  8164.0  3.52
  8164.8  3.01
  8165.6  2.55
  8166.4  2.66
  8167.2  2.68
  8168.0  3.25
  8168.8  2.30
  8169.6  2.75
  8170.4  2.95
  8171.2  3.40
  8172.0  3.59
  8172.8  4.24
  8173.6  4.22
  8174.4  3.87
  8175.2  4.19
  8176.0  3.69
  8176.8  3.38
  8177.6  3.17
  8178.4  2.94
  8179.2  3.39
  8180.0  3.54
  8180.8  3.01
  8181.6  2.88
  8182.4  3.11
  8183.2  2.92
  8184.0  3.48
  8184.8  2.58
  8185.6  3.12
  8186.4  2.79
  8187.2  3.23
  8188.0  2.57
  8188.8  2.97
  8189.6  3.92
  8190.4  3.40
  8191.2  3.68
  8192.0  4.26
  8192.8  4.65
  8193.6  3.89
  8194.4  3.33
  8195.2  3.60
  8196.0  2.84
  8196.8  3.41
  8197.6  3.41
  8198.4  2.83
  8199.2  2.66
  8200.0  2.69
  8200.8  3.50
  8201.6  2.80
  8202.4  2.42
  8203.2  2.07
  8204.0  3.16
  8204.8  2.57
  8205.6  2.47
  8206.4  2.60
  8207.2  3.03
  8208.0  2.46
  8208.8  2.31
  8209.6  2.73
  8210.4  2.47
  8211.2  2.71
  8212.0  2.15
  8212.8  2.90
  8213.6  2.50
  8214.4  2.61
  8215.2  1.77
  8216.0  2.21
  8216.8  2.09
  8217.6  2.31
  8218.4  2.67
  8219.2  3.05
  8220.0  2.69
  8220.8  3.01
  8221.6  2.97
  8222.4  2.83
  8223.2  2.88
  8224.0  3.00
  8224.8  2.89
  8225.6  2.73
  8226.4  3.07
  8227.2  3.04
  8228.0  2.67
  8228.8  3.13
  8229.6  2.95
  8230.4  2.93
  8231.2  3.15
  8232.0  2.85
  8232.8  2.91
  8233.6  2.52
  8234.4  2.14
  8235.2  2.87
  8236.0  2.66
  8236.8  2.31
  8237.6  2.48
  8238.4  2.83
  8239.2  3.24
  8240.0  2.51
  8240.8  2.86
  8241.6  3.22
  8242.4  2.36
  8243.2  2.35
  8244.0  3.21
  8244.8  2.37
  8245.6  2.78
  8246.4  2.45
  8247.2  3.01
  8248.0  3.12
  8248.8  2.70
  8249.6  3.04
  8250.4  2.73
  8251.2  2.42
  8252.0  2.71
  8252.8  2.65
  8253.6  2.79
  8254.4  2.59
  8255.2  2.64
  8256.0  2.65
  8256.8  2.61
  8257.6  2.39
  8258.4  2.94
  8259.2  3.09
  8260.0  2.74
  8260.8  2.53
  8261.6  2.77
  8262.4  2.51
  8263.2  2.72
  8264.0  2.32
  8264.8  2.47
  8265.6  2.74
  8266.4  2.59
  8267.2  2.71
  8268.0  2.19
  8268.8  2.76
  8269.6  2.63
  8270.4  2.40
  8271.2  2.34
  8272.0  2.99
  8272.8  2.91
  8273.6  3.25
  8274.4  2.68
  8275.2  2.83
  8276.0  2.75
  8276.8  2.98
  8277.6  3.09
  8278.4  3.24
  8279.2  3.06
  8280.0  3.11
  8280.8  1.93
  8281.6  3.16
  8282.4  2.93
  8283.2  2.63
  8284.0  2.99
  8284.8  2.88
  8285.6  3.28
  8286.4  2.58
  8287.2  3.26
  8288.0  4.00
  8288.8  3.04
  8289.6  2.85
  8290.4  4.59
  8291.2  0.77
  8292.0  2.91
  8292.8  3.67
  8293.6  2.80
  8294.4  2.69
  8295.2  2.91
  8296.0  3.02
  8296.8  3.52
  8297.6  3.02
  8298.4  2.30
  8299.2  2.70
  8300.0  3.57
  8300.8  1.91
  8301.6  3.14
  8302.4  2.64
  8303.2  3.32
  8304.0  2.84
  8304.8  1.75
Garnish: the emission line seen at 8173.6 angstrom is [S II] 6716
